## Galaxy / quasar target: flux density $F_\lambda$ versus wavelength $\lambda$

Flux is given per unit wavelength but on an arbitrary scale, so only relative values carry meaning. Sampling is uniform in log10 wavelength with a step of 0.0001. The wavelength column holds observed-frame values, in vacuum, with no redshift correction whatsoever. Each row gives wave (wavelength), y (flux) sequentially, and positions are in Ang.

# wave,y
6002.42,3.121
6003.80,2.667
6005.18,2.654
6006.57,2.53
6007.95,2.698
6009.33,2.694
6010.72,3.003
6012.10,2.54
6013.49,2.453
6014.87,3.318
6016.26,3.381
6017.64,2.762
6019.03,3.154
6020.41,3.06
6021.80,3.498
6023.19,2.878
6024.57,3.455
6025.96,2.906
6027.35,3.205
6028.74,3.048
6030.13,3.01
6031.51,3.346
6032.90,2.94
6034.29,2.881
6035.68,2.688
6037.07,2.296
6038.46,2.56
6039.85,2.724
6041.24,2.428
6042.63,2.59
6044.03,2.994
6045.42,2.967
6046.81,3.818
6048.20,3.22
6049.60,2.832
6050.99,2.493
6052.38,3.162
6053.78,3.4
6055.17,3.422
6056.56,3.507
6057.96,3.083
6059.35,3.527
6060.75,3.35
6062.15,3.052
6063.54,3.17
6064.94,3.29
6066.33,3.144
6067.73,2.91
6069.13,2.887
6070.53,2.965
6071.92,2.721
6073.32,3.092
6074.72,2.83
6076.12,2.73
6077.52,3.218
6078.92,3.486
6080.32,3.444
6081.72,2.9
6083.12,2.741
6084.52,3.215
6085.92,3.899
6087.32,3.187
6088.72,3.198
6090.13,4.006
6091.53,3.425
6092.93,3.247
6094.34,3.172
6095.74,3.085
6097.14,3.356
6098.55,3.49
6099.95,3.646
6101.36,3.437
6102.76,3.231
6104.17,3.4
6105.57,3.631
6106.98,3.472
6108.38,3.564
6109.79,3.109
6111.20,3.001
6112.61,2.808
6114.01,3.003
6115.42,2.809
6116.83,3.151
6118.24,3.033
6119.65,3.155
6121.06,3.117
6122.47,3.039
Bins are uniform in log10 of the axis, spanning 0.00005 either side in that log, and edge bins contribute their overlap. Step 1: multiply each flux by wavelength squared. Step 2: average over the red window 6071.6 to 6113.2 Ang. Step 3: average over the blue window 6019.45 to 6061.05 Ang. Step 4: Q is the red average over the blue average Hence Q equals 1.09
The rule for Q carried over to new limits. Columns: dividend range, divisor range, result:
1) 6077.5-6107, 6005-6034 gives 1.15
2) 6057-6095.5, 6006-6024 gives 1.11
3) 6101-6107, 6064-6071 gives 1.14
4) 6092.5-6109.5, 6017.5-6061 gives 1.14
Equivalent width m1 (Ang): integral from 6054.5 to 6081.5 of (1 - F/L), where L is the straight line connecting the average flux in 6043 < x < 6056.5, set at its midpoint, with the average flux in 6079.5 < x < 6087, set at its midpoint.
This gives 0.5 Ang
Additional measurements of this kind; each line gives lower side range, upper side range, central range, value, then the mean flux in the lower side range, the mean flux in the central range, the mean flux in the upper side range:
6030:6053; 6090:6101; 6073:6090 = 0.4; 2.88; 3.19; 3.4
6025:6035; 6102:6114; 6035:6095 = 1.1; 3.06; 3.09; 3.26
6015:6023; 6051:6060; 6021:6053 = 2.7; 3.16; 2.95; 3.29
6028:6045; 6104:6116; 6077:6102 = -2.1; 2.8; 3.34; 3.2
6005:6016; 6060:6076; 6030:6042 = 0.5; 2.76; 2.75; 3.03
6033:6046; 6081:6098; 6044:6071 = -2.5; 2.69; 3.17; 3.29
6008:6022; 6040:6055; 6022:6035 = -0.5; 2.96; 3.09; 3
